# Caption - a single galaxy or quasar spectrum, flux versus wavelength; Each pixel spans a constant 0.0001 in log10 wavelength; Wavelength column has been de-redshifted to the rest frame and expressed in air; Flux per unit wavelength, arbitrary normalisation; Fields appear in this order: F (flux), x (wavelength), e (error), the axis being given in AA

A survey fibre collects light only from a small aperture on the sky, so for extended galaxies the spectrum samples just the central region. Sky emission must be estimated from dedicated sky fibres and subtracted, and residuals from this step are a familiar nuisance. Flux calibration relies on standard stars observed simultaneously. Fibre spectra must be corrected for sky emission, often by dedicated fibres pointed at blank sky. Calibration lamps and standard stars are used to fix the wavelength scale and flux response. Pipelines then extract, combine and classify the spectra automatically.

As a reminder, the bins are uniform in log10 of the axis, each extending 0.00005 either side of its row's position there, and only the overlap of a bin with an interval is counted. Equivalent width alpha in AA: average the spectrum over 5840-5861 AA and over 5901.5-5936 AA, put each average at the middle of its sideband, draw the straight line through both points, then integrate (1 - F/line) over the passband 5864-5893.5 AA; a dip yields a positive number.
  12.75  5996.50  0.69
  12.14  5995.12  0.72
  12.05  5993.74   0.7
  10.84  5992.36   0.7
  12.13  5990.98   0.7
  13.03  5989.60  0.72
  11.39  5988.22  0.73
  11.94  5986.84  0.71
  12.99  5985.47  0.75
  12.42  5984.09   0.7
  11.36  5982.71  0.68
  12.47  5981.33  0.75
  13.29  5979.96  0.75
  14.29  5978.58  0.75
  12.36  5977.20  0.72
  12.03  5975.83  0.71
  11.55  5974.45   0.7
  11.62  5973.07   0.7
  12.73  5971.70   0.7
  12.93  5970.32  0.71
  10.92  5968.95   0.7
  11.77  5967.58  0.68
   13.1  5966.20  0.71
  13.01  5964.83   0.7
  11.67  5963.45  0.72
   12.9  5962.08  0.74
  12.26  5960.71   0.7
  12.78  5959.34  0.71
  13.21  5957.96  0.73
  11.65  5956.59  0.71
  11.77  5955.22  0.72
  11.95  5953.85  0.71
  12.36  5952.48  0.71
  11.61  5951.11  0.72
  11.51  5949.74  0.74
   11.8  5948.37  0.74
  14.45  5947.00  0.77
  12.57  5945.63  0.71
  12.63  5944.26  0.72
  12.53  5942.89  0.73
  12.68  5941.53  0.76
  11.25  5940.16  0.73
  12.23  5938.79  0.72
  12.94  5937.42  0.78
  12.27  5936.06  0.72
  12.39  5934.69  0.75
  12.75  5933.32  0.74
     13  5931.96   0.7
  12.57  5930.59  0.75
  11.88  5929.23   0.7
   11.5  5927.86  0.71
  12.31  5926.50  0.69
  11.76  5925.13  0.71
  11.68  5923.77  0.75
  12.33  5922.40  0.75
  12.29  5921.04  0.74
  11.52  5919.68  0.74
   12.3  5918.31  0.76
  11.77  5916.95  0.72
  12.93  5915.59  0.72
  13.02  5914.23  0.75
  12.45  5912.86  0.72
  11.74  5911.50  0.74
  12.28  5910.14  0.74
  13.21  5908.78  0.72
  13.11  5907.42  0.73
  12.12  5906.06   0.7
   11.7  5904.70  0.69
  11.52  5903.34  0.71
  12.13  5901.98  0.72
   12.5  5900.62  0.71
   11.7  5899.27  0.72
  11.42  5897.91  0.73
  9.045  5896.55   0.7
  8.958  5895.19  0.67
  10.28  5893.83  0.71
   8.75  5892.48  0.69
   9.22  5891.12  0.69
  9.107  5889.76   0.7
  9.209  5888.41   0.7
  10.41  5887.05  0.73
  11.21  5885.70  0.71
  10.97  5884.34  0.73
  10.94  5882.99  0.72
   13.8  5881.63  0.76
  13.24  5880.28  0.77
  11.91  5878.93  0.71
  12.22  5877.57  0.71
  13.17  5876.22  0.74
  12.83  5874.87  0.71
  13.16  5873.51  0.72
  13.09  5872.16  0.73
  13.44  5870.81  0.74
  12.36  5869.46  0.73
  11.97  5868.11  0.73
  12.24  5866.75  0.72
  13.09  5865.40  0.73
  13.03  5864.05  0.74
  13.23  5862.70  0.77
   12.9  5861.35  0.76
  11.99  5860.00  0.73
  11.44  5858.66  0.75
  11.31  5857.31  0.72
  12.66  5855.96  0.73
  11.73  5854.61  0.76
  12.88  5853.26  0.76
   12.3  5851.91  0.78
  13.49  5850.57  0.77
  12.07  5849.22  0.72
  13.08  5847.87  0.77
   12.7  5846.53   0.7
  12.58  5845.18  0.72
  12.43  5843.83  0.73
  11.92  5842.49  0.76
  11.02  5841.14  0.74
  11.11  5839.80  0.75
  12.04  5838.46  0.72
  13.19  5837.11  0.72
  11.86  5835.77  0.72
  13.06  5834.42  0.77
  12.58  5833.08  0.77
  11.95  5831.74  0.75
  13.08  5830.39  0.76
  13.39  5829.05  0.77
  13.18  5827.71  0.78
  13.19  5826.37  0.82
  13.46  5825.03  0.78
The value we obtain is 1.2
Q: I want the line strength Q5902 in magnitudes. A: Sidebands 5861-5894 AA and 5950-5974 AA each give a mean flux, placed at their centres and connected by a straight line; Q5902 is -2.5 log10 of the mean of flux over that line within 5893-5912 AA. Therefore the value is 0.040 mag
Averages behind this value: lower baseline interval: 11.8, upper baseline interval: 12.2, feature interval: 11.5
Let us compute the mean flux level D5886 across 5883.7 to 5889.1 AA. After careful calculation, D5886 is 10.4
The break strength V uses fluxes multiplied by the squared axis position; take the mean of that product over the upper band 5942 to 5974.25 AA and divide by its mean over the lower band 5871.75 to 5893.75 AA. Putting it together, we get 1.1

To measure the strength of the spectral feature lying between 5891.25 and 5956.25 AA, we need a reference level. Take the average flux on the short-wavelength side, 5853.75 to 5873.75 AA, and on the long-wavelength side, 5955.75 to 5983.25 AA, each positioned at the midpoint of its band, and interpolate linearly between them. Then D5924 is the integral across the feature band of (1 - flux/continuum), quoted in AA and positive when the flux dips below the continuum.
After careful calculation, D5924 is 2.48 AA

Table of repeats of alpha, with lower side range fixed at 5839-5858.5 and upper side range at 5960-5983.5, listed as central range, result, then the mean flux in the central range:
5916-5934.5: 0.25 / 12.1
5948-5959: 0.30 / 12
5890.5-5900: 1.81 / 9.93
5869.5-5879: -0.48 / 12.9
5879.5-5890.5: 1.03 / 11.1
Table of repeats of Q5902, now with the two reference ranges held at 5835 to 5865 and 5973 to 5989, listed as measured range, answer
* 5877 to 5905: 0.13 mag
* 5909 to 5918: -0.01 mag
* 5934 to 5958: 0.00 mag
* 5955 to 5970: 0.00 mag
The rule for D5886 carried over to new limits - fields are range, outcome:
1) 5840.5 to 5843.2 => 11.5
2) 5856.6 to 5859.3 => 11.4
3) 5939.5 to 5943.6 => 12.2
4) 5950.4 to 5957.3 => 11.9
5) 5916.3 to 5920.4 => 11.9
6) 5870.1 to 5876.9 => 13.1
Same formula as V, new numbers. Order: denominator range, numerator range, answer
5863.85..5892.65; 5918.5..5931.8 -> 1.03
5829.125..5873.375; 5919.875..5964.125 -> 1.02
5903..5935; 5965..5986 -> 1.03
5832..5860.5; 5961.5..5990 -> 1.05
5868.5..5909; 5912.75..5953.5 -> 1.08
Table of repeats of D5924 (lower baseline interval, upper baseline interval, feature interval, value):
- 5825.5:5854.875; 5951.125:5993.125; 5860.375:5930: 3.09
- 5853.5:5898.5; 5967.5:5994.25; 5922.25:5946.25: -0.65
